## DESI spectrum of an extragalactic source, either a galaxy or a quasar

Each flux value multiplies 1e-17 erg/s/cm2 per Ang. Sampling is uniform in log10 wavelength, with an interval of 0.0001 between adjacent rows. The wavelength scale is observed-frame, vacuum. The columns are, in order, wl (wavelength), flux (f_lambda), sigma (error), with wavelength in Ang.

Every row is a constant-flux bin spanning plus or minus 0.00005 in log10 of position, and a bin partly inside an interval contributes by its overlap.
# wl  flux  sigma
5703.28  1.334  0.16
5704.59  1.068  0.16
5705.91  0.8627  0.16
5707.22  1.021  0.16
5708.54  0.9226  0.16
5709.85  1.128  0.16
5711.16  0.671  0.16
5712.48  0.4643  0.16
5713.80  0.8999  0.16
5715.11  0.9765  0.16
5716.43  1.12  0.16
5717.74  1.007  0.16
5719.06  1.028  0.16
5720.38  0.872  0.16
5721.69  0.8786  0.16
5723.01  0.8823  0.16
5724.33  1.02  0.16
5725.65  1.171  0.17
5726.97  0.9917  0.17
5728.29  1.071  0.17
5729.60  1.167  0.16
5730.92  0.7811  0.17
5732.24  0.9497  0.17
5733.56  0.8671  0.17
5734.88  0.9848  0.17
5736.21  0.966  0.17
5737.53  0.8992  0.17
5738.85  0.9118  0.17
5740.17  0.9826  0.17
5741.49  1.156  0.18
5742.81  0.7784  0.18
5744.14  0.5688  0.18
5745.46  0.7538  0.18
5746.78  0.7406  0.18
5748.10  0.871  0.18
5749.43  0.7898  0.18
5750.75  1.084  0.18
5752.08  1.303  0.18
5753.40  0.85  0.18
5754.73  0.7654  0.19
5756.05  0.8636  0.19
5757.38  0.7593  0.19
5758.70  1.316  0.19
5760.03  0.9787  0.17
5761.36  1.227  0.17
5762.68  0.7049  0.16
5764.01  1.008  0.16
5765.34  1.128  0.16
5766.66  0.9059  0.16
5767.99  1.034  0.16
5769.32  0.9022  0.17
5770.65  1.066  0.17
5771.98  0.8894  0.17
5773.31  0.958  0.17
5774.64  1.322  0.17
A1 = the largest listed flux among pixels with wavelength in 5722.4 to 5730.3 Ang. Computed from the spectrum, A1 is 1.171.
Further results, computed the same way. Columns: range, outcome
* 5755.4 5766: 1.316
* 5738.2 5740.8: 0.9826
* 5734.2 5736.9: 0.9848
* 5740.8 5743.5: 1.156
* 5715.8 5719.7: 1.12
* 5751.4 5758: 1.303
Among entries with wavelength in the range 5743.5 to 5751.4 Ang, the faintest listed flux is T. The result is 0.5688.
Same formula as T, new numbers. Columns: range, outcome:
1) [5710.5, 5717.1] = 0.4643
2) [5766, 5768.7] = 0.9059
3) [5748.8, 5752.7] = 0.7898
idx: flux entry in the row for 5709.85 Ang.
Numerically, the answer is 1.128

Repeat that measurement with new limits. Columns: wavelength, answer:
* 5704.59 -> 1.068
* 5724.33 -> 1.02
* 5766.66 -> 0.9059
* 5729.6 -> 1.167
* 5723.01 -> 0.8823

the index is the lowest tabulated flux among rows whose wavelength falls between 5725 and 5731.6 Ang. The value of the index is 0.7811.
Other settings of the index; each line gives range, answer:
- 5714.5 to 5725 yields 0.872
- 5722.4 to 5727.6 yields 0.8823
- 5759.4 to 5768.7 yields 0.7049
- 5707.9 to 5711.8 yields 0.671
